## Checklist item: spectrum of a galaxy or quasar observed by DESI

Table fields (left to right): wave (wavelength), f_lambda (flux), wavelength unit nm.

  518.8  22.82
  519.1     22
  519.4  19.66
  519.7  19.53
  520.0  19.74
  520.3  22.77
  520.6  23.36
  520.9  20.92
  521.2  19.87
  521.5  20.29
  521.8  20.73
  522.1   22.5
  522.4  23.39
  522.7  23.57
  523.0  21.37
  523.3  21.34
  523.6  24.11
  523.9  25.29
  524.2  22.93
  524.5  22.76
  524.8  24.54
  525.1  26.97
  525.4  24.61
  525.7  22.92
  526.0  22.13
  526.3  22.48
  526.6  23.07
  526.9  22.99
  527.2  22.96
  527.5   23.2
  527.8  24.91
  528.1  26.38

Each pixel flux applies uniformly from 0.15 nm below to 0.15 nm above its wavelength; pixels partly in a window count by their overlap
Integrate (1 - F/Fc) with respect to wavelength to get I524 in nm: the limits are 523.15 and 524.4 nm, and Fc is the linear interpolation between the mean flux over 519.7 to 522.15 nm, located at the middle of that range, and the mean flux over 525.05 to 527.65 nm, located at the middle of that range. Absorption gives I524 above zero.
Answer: -0.062 nm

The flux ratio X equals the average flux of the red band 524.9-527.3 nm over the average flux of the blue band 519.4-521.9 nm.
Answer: 1.1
